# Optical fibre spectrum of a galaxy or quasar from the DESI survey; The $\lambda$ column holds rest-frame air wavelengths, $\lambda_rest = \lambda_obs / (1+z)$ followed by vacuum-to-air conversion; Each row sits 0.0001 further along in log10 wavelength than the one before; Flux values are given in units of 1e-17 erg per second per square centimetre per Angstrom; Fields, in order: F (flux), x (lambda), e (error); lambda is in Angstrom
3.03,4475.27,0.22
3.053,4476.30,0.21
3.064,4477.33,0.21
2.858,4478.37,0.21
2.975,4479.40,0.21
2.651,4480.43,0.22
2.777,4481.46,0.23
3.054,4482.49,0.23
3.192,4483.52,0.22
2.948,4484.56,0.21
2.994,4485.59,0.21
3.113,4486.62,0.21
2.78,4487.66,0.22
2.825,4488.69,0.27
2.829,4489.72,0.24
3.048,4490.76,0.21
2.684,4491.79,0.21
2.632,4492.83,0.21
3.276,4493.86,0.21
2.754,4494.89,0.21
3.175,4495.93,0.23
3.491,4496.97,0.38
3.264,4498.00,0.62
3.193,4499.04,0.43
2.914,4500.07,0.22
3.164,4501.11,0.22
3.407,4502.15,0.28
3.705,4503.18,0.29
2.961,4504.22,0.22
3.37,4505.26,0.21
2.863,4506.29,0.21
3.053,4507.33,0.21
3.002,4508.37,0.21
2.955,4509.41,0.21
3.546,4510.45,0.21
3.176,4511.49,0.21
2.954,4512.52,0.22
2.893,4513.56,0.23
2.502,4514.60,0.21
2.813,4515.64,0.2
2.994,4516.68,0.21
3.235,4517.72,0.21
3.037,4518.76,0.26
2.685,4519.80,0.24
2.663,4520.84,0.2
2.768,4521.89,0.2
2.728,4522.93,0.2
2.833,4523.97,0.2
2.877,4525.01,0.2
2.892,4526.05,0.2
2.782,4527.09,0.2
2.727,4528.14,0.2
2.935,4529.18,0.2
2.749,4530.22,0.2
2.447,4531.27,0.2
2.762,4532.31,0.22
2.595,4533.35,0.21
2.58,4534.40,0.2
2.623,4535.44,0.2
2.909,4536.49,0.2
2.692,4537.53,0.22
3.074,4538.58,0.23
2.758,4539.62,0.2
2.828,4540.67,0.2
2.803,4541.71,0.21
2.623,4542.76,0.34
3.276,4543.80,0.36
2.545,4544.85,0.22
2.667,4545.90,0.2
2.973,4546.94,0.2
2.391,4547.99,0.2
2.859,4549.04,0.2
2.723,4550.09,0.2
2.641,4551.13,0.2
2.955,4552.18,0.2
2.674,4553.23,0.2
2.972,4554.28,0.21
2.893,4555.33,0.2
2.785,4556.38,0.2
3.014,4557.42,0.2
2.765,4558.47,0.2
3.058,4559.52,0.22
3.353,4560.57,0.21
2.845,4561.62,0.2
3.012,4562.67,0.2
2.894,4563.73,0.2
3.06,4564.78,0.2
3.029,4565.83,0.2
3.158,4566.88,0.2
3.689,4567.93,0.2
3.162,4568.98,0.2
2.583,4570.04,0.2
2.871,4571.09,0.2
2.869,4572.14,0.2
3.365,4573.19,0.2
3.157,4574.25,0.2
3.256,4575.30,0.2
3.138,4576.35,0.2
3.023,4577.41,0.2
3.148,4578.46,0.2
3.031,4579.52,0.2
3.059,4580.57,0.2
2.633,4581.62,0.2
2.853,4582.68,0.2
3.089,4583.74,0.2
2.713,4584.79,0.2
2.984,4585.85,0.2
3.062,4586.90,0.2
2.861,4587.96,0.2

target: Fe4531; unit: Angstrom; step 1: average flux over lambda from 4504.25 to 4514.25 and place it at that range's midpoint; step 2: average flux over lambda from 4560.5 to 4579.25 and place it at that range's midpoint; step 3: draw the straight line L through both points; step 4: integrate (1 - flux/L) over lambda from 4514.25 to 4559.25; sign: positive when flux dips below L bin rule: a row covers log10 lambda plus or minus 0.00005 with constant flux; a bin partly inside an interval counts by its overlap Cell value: 4.1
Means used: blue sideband 3.07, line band 2.79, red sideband 3.08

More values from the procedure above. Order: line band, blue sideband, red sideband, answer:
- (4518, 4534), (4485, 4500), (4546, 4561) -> 0.82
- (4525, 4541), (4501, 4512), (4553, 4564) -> 1.60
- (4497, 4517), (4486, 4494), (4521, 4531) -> -1.84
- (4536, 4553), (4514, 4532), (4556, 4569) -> 0.88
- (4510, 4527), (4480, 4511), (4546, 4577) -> 0.67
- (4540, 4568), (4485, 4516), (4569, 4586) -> 1.05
